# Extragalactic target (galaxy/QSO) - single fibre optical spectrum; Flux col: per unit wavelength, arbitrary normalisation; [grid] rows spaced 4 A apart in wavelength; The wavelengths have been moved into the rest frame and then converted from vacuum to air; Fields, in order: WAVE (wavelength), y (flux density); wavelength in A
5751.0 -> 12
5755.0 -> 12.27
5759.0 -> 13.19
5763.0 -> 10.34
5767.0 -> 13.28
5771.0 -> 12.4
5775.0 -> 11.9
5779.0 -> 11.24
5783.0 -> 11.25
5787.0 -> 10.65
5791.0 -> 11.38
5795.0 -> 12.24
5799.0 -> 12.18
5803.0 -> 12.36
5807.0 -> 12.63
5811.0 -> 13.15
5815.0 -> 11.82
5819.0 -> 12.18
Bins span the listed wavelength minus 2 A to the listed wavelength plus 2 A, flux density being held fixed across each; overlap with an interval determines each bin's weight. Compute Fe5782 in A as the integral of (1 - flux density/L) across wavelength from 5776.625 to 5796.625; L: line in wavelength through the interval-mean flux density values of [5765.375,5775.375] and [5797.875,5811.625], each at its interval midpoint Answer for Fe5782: 2.0 A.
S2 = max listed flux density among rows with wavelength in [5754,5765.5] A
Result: 13.19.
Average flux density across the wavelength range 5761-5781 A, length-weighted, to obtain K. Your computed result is 11.8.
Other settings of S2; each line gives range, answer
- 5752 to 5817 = 13.28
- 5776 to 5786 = 11.25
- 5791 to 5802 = 12.24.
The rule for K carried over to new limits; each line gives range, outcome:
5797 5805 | 12.3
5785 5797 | 11.4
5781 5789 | 10.9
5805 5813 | 12.9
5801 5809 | 12.5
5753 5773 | 12.3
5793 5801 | 12.2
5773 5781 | 11.6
